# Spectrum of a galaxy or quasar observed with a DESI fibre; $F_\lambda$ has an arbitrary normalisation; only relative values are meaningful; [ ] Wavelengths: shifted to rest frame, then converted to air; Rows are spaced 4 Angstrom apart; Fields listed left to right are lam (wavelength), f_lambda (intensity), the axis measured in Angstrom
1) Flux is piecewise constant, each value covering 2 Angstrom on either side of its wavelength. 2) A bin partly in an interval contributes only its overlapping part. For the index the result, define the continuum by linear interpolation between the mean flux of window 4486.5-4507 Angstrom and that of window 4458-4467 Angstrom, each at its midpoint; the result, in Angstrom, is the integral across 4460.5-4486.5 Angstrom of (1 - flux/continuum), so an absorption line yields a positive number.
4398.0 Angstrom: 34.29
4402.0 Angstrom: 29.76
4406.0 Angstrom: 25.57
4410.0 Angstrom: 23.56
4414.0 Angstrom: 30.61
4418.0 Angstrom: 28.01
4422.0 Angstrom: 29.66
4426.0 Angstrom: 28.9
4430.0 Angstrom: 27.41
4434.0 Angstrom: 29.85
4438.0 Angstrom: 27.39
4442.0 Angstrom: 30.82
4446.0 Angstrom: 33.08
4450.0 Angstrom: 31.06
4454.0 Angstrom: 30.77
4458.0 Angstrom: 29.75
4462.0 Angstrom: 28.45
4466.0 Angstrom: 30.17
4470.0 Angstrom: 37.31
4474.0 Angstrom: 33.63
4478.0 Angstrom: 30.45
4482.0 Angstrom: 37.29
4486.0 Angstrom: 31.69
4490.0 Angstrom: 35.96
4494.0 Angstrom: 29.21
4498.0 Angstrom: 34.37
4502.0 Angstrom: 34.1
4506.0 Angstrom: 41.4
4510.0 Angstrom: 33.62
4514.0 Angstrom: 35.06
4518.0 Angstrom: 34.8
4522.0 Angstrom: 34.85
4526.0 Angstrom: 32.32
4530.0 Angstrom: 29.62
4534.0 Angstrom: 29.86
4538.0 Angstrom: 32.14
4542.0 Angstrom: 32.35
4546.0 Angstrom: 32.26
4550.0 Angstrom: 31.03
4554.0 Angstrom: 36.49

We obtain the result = -1.6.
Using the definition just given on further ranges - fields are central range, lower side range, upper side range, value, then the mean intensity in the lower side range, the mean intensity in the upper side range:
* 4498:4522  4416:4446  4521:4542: -3.4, 29.1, 31.7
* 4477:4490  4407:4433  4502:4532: -0.6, 28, 34.5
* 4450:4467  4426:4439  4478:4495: 0.5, 28.4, 33.4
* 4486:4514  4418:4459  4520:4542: -3.1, 29.8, 31.8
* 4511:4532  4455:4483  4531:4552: -1.1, 32.2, 31.4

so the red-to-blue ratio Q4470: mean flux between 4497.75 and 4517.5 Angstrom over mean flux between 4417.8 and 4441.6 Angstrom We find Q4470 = 1.24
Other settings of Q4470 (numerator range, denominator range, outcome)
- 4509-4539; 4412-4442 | 1.13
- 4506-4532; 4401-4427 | 1.22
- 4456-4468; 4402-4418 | 1.08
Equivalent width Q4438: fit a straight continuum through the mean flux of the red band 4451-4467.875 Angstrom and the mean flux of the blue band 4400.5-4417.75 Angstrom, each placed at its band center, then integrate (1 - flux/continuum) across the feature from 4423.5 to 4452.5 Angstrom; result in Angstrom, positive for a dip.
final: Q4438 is -1.0 Angstrom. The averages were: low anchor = 27.4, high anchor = 29.9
